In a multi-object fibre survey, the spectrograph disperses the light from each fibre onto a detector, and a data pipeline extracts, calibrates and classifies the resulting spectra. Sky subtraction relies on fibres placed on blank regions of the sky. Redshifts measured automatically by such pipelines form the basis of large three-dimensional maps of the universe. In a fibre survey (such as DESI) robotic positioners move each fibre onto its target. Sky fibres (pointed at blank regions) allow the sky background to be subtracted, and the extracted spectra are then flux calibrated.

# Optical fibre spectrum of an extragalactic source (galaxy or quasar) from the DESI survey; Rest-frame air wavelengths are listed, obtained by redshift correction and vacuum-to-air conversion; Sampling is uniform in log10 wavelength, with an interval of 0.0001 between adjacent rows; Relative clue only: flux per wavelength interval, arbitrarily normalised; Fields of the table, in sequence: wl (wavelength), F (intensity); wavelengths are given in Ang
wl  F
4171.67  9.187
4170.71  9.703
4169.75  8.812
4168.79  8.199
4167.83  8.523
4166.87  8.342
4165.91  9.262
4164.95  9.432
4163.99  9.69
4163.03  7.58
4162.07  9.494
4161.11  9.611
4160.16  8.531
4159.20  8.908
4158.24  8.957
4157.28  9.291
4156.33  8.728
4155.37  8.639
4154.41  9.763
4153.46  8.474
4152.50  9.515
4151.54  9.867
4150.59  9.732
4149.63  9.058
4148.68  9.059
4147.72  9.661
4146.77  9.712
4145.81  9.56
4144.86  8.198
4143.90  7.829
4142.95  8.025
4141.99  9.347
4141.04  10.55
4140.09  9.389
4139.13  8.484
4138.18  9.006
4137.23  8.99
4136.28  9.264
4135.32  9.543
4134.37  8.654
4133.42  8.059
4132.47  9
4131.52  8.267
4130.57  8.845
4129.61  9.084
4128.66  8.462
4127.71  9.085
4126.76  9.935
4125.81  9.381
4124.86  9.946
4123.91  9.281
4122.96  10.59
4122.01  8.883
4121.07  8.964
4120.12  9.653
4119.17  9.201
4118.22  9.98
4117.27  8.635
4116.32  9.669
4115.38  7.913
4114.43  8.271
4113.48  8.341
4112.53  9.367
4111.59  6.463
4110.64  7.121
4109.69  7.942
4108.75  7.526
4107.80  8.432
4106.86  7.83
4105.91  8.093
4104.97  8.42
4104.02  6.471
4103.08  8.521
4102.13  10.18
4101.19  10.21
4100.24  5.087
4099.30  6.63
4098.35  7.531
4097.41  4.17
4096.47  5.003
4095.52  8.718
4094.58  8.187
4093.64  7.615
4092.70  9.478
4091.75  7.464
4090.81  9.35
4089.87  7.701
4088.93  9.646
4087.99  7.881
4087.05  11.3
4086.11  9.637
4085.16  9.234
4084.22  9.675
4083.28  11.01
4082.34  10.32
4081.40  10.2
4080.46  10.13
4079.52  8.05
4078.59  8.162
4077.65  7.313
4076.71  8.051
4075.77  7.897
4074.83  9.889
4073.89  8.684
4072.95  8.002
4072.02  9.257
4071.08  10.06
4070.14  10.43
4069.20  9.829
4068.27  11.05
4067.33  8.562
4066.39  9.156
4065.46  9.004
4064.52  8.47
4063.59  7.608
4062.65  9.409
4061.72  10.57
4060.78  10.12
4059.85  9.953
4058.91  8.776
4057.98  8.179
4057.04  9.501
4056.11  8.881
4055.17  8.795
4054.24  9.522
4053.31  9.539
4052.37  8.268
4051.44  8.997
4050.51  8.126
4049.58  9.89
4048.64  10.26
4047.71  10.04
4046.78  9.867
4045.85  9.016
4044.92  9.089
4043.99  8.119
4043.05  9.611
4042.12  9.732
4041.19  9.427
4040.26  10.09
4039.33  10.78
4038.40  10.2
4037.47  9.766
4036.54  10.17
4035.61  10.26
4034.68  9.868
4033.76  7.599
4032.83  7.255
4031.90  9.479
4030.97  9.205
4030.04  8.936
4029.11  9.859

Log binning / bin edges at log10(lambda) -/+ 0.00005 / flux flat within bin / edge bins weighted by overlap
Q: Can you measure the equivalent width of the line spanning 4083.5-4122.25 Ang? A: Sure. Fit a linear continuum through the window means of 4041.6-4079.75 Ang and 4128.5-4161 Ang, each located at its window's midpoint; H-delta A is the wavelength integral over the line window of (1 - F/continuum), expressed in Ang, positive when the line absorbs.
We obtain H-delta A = 3.2 Ang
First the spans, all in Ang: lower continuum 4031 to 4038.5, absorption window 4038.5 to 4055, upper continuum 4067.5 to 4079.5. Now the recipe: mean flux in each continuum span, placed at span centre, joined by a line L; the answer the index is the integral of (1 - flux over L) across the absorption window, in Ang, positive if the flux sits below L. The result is -0.4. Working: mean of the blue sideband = 9.28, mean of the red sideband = 9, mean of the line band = 9.44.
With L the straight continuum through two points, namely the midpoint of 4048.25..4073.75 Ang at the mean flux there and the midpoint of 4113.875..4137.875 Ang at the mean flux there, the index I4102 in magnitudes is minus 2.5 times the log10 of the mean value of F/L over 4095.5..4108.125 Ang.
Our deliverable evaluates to 0.22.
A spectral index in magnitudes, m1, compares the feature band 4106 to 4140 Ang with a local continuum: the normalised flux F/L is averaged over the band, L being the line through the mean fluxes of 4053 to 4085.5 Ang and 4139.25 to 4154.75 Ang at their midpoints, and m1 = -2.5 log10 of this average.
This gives 0.050 mag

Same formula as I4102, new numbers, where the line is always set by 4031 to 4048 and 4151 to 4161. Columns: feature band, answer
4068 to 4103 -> 0.07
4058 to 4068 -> 0.03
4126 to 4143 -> 0.02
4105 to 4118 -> 0.13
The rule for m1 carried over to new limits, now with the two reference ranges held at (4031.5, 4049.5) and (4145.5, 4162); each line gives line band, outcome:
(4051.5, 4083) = 0.035 mag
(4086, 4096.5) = 0.095 mag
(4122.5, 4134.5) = 0.020 mag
